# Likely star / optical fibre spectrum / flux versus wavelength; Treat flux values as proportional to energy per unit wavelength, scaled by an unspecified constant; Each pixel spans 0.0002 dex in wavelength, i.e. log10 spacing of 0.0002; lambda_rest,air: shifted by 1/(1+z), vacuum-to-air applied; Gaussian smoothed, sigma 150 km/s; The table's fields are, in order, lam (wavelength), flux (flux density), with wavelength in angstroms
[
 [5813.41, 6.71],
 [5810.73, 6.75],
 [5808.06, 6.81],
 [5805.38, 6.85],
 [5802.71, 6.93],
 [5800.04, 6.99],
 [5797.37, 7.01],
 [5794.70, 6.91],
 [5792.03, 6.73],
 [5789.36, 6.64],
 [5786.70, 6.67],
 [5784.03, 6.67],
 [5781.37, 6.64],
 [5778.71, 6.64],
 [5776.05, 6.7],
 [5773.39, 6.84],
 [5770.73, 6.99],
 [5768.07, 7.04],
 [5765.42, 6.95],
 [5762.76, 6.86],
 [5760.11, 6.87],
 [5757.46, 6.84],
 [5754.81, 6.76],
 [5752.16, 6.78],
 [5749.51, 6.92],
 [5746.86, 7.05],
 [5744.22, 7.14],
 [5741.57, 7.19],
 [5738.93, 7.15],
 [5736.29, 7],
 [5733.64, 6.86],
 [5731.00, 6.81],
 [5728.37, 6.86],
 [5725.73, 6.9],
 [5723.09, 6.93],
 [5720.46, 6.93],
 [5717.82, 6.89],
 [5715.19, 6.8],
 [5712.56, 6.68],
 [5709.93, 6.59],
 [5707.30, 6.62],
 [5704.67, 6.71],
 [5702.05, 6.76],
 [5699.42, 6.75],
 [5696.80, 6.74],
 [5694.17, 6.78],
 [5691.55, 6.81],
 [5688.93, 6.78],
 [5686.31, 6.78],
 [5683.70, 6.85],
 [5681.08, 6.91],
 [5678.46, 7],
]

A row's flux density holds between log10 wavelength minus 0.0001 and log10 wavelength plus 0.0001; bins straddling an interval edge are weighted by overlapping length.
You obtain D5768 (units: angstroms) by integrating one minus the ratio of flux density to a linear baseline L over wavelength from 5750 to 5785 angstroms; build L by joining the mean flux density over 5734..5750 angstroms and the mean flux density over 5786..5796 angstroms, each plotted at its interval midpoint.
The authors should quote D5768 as 0.4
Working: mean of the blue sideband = 7.07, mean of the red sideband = 6.74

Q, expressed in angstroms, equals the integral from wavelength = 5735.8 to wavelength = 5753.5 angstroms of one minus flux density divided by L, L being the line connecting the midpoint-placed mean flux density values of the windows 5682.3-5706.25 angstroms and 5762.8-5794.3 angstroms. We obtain -0.67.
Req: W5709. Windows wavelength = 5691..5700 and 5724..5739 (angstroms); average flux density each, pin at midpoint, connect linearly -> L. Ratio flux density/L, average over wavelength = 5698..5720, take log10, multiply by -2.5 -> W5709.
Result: 0.01 mag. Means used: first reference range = 6.77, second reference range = 6.91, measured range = 6.73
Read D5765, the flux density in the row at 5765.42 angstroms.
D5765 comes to 6.95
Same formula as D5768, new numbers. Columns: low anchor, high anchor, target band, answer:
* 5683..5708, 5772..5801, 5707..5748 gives -0.88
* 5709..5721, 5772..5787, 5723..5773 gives -1.54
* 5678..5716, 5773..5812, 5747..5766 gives -0.24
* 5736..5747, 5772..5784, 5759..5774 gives -0.21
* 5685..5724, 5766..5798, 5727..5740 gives -0.30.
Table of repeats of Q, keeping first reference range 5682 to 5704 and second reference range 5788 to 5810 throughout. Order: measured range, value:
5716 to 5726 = -0.16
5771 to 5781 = 0.14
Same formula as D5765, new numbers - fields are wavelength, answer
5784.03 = 6.67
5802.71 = 6.93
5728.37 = 6.86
